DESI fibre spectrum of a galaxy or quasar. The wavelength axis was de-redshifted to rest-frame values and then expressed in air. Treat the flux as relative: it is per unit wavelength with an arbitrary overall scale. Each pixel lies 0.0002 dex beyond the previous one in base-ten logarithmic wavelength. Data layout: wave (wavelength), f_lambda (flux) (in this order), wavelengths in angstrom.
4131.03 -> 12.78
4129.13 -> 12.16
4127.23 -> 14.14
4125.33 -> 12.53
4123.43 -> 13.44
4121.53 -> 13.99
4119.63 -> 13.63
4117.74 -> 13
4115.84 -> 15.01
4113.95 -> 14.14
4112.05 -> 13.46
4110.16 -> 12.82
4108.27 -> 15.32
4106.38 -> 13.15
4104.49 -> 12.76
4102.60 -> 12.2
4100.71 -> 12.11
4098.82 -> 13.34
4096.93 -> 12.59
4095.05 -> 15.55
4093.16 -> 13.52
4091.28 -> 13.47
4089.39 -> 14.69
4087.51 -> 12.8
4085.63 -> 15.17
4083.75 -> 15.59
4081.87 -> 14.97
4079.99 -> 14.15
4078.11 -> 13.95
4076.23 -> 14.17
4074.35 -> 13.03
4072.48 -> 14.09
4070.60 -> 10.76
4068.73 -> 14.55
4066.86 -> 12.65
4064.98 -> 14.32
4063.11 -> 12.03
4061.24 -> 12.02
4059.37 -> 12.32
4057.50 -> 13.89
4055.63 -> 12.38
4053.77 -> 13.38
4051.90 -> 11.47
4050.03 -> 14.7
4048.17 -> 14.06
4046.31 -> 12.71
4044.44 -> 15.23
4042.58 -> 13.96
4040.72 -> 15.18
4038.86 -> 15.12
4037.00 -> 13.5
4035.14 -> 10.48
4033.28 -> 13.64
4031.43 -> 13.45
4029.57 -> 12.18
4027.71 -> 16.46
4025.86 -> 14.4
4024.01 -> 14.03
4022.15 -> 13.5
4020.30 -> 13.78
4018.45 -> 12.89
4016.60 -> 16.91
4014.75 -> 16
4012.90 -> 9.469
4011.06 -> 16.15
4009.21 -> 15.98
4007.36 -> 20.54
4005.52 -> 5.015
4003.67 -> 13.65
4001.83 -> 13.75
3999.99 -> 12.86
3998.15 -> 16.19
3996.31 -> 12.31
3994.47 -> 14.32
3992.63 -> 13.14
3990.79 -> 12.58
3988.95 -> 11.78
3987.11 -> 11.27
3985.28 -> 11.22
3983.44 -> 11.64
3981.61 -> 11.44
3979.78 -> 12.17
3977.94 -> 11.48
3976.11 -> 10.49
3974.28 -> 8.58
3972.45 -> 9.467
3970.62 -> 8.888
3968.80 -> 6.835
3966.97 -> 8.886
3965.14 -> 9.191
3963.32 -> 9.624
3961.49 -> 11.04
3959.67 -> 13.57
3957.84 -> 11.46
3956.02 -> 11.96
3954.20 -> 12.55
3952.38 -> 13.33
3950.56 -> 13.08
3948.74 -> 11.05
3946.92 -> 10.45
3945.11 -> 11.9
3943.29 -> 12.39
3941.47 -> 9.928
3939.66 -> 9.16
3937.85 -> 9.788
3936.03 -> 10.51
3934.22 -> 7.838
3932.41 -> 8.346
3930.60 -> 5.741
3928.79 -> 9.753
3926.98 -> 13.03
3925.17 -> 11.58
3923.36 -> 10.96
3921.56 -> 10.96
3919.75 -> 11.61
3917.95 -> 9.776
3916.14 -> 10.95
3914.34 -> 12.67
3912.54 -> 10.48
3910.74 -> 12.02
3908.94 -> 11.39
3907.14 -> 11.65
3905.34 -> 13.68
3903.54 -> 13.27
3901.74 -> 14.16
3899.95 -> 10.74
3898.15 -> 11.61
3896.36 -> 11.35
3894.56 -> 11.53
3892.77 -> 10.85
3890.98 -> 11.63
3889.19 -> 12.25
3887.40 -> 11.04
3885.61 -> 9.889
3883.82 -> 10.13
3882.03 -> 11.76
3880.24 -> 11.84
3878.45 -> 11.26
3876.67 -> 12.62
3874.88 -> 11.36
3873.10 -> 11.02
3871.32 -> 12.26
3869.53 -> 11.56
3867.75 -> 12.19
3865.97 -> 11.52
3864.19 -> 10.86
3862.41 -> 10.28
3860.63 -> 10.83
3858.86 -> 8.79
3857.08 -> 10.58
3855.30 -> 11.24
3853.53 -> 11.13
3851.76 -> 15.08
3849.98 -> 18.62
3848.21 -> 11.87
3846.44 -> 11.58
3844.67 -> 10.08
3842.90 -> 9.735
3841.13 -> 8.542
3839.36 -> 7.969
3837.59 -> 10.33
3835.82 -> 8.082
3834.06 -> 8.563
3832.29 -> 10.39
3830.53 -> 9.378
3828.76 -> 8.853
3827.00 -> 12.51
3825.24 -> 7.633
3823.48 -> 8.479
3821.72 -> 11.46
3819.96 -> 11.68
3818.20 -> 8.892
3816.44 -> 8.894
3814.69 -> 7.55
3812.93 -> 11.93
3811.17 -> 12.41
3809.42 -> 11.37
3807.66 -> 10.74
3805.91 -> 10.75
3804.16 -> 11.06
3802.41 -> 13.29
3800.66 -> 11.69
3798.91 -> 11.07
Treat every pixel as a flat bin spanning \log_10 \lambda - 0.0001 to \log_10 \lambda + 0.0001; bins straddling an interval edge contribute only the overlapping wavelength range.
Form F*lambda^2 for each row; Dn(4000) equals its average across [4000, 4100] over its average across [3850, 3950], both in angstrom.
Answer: 1.32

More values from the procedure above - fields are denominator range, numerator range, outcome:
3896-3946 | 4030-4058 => 1.31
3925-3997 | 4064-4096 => 1.37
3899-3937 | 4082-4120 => 1.37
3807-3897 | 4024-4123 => 1.40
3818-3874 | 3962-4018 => 1.21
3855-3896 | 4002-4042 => 1.34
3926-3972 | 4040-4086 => 1.38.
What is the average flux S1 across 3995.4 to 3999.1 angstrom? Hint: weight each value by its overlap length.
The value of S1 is 14.3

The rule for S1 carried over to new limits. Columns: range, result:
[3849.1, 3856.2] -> 14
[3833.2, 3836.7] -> 8.34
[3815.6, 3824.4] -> 9.87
